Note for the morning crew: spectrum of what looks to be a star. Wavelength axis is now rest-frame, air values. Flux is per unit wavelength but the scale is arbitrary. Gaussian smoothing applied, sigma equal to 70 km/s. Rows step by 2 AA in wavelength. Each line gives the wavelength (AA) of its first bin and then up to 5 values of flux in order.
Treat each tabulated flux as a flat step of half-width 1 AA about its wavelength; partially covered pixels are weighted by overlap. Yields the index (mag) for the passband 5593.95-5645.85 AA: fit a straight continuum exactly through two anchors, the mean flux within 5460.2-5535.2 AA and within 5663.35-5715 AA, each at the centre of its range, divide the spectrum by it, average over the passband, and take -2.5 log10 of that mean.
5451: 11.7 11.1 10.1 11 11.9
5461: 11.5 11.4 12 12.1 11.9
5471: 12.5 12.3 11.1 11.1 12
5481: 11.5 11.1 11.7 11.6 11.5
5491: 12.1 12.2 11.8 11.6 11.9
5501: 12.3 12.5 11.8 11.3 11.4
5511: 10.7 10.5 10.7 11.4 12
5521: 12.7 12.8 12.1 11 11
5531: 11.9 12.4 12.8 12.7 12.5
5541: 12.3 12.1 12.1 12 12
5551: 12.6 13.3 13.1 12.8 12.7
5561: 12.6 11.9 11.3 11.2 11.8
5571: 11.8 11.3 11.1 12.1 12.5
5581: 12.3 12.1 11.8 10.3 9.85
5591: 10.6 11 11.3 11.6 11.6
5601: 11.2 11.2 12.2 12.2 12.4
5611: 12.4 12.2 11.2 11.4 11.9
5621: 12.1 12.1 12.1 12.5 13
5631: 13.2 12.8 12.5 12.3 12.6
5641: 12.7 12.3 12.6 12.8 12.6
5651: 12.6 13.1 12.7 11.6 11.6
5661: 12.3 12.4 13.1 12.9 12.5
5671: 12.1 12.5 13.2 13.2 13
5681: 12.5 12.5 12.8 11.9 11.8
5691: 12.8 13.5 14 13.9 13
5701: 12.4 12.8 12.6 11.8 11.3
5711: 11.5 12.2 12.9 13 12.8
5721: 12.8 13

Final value 0.02 mag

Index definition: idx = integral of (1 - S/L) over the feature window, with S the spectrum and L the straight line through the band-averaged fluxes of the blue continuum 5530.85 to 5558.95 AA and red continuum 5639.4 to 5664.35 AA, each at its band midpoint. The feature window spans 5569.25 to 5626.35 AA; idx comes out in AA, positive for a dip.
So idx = 3.8 AA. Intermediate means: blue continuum 12.5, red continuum 12.5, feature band 11.6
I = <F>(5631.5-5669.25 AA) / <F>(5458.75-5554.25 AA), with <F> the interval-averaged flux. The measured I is 1.06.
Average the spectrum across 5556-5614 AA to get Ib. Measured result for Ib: 11.7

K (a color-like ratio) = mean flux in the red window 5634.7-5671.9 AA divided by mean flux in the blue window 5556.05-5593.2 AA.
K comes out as 1.1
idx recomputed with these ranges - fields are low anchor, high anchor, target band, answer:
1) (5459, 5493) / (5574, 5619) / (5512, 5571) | -2.2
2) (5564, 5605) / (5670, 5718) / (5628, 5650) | -1.2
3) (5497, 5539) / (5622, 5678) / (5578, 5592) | 1.0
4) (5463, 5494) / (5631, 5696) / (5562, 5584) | 0.8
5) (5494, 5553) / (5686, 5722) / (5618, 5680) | -0.7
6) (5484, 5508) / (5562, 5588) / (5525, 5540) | -0.4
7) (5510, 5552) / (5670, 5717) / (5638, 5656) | -0.4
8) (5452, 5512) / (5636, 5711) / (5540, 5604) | 1.5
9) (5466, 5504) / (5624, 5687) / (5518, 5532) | 0.1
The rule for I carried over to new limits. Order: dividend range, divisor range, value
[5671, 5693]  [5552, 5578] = 1.05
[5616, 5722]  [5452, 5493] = 1.08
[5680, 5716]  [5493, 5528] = 1.07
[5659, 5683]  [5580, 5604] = 1.13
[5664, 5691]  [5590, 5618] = 1.09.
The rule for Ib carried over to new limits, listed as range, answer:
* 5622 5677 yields 12.6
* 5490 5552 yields 11.9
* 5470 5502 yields 11.8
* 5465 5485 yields 11.7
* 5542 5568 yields 12.3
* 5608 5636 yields 12.3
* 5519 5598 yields 11.9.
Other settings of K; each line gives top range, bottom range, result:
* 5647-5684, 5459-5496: 1.07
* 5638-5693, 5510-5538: 1.07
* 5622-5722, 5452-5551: 1.07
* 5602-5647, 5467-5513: 1.05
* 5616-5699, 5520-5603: 1.06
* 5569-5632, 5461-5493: 1.00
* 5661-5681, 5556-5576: 1.07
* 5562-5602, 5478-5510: 0.97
